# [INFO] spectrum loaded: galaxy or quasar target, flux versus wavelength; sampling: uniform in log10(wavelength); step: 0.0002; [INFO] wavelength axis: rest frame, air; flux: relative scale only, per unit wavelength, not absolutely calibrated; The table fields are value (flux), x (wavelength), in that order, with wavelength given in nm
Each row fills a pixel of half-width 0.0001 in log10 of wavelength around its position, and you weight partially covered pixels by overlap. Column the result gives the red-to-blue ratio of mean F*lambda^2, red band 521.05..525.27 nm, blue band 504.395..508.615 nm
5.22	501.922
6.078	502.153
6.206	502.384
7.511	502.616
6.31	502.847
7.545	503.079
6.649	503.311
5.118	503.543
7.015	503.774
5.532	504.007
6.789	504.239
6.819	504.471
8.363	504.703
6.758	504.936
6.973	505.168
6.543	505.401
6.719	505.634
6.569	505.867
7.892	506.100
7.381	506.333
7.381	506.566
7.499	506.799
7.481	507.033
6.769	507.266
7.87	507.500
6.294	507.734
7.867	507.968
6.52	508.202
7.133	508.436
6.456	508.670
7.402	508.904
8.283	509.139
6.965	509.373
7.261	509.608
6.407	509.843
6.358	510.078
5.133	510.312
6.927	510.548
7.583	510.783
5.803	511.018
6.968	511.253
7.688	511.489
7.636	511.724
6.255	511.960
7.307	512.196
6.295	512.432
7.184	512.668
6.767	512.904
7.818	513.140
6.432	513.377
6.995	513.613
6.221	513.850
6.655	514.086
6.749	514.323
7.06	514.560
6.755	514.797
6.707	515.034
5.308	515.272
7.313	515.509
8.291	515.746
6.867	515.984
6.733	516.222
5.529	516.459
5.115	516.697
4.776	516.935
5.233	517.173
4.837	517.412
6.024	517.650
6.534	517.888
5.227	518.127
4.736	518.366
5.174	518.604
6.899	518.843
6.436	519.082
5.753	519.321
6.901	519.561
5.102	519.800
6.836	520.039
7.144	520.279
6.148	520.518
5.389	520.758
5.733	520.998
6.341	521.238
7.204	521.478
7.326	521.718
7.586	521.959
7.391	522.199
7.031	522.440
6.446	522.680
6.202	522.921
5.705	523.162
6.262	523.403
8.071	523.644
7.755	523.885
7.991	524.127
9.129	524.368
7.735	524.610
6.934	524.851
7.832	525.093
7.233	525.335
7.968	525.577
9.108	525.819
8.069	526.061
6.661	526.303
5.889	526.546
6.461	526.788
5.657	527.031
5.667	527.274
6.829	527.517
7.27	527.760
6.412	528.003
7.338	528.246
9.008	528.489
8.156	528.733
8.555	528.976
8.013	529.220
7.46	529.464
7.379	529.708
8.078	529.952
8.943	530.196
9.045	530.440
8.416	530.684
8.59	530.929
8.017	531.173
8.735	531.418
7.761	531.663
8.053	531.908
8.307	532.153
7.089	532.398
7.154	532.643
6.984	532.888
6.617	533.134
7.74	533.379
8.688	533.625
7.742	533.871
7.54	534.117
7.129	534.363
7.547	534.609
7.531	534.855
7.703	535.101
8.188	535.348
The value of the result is 1.1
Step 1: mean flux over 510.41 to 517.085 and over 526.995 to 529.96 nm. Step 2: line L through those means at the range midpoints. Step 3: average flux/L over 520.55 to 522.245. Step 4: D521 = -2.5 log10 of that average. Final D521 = 0.06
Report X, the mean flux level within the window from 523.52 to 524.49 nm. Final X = 8.23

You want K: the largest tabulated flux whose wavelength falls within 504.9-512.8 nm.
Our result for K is 8.283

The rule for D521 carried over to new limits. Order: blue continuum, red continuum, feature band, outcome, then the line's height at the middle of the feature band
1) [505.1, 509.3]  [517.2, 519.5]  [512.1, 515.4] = -0.07 mag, 6.33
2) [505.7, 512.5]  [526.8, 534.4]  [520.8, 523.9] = 0.10 mag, 7.42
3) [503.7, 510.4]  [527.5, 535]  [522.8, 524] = 0.12 mag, 7.55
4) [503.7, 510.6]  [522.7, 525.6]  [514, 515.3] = 0.08 mag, 7.14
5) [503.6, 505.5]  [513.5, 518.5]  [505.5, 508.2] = -0.08 mag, 6.67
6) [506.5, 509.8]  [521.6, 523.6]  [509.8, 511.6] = 0.08 mag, 7.13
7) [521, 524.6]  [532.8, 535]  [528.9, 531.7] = -0.12 mag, 7.39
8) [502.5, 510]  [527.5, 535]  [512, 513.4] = 0.04 mag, 7.21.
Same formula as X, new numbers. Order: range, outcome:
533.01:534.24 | 7.66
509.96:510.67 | 6.15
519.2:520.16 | 6.15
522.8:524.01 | 6.8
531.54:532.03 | 7.9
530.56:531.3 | 8.35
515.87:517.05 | 5.8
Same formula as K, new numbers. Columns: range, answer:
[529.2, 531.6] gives 9.045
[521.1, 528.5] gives 9.129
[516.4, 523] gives 7.586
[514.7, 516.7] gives 8.291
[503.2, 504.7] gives 7.015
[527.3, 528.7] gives 9.008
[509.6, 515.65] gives 7.818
